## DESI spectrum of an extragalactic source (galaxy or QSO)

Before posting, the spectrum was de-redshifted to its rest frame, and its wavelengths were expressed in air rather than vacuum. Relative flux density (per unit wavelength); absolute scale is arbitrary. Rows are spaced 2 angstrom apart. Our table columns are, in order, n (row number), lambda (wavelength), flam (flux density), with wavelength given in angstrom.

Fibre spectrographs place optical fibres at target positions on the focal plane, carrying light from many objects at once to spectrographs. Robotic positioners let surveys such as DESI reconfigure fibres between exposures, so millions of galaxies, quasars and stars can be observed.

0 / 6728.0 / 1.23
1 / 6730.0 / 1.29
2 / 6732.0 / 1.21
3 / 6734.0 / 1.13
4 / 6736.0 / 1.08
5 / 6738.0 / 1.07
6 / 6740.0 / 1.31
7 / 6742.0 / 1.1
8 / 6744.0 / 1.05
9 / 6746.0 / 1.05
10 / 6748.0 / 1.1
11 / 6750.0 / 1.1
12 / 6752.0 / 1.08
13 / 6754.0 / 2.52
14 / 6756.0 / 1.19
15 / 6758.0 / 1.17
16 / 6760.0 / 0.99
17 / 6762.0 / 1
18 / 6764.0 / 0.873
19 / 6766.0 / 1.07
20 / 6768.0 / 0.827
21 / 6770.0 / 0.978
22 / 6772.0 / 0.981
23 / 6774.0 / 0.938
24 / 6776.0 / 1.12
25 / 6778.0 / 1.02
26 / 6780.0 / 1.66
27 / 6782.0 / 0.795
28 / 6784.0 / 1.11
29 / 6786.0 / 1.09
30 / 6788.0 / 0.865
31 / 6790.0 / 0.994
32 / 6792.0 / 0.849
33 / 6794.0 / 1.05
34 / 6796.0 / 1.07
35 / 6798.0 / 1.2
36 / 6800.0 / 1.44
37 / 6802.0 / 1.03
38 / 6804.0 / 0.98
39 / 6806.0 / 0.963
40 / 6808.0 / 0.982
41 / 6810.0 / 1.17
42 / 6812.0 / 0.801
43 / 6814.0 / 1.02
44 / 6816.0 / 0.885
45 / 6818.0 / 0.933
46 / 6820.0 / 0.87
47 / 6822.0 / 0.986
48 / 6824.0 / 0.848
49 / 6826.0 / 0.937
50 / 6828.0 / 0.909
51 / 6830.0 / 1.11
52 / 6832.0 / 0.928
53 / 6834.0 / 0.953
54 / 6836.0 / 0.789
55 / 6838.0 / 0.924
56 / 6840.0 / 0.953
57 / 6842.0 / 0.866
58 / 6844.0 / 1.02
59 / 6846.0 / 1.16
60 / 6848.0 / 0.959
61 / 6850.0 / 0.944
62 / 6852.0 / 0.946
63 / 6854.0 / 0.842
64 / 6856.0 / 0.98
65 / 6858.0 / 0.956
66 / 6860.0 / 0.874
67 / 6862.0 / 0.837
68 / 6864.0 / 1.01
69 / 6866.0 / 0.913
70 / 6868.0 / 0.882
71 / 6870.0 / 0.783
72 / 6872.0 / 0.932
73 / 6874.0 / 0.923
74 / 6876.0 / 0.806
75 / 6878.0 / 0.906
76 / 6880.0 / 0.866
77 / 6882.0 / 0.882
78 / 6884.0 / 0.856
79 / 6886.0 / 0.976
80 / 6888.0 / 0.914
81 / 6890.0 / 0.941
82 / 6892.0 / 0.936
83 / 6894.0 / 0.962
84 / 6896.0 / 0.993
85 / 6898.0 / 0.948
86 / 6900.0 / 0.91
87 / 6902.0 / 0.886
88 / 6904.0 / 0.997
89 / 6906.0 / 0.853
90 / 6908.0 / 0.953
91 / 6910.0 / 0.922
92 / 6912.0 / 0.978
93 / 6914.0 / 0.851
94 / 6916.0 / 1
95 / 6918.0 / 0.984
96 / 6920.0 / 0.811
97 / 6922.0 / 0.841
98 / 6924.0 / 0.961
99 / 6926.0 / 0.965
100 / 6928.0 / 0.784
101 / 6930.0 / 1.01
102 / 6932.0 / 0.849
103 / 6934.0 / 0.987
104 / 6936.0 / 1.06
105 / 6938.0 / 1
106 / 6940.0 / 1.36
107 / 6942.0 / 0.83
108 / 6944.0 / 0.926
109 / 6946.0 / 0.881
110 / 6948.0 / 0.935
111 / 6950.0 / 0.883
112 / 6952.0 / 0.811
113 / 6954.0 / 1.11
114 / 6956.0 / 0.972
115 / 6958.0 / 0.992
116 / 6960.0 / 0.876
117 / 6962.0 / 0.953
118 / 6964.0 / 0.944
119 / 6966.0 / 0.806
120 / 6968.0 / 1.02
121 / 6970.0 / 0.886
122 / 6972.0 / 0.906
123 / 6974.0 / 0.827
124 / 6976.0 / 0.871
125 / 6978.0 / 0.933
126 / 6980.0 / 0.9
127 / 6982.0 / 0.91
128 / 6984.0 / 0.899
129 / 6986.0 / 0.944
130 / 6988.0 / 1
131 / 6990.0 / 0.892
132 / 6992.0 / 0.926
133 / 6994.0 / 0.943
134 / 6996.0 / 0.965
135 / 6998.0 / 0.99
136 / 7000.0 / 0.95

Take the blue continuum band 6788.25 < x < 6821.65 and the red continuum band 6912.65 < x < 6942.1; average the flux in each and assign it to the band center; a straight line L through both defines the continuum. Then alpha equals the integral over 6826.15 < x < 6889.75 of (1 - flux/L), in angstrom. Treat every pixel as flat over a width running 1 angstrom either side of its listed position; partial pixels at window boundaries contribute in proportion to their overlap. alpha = 4.2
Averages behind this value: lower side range 1.01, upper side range 0.957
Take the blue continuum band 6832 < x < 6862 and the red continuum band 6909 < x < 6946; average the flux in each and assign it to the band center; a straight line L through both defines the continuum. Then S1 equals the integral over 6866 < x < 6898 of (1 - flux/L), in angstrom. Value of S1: 1.2 angstrom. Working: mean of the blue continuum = 0.937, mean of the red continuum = 0.949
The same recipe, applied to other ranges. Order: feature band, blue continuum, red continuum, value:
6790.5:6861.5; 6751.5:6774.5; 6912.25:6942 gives 6.4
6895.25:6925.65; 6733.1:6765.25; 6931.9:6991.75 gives 2.2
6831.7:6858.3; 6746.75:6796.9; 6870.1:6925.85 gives 1.3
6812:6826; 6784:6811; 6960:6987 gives 1.6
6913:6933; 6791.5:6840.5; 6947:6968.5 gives 0.9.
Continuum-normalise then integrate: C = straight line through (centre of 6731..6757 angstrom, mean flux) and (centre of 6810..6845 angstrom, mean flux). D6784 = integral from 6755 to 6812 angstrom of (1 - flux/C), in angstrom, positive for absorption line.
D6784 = 2.09 angstrom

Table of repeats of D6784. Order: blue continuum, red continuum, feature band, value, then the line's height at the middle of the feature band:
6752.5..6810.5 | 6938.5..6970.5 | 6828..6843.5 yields 1.8 angstrom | 1.05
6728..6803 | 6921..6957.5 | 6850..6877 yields 3.3 angstrom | 1.03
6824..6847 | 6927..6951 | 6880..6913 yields 0.9 angstrom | 0.957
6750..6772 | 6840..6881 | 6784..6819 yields 1.3 angstrom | 1.06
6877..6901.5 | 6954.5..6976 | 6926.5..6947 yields -1.0 angstrom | 0.922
